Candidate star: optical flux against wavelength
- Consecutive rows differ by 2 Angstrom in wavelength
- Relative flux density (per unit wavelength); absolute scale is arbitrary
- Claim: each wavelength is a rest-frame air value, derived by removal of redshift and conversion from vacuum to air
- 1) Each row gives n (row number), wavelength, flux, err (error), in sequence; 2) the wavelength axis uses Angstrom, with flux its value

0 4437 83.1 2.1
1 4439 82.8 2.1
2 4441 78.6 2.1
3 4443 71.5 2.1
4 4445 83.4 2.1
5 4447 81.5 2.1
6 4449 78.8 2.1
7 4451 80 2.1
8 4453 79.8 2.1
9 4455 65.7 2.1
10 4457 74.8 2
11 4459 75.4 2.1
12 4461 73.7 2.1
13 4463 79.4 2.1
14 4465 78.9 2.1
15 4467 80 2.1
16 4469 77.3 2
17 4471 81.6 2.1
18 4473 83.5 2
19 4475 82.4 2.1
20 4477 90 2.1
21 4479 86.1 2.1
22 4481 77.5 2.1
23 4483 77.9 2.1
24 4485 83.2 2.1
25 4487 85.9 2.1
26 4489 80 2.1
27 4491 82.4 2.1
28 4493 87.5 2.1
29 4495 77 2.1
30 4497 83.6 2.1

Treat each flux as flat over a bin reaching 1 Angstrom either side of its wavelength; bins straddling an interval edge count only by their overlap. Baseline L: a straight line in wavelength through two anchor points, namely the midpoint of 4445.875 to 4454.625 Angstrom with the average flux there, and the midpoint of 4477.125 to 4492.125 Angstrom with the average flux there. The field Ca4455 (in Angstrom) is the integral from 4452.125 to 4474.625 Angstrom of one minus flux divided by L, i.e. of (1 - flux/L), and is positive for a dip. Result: 0.8 Angstrom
